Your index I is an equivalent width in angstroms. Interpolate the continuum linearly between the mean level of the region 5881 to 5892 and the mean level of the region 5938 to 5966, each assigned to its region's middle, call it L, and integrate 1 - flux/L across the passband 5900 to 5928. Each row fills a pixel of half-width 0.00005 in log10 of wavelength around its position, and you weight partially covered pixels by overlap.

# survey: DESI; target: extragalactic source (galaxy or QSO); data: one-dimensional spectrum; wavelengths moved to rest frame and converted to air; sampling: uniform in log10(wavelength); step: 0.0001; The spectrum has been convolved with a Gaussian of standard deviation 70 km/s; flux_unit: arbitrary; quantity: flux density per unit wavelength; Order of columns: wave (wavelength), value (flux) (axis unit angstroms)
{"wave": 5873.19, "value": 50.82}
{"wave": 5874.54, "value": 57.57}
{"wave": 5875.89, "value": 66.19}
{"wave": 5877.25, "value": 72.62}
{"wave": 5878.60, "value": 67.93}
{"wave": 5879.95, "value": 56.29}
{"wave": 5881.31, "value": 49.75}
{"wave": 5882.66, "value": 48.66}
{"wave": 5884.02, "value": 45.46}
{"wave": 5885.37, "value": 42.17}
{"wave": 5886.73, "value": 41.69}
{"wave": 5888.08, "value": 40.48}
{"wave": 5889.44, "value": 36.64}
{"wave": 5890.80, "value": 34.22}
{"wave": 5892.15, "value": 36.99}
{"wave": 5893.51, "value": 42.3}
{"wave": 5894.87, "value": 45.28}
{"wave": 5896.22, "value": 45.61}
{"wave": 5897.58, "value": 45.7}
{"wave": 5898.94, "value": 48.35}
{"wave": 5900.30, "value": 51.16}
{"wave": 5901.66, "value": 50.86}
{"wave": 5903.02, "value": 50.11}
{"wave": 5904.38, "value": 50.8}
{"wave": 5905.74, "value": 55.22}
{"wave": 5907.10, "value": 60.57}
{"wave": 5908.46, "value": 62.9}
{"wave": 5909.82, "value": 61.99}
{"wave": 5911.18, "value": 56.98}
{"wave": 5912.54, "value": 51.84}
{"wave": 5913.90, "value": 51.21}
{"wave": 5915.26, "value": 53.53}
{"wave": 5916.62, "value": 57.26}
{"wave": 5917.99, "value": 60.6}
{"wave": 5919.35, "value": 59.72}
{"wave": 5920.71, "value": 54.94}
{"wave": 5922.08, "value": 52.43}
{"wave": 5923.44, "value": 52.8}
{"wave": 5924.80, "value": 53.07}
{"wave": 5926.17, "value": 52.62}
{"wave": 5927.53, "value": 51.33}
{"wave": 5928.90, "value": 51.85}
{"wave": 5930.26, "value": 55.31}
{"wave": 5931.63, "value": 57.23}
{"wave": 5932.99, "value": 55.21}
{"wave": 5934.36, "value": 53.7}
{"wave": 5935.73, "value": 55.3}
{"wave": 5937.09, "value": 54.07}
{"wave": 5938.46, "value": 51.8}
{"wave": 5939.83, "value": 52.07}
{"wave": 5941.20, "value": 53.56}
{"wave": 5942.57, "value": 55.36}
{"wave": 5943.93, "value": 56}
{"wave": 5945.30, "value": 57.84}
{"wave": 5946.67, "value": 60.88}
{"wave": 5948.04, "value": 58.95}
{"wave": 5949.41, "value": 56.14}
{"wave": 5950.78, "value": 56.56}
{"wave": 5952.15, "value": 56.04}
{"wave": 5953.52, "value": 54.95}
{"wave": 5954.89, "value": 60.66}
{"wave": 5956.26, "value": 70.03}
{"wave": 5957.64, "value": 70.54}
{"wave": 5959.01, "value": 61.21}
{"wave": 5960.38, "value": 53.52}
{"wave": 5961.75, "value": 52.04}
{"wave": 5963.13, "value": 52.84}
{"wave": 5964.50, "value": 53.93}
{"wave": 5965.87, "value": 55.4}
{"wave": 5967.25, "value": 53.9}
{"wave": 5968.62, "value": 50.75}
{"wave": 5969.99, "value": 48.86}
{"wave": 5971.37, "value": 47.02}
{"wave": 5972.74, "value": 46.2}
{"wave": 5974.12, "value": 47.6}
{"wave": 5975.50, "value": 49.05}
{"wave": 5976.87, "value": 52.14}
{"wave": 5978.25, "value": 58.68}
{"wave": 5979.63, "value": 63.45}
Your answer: -3.87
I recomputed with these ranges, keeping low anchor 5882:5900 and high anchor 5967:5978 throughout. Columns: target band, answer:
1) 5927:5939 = -2.0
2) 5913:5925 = -2.7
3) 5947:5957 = -2.3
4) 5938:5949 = -2.0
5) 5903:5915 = -3.2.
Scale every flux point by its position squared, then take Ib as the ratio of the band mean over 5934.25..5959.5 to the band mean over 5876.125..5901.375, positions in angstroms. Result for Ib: 1.24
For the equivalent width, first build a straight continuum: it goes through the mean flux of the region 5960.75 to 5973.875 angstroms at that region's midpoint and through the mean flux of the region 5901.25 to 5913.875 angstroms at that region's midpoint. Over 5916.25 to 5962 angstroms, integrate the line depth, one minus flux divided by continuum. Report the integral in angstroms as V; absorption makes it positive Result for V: -2.7 angstroms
